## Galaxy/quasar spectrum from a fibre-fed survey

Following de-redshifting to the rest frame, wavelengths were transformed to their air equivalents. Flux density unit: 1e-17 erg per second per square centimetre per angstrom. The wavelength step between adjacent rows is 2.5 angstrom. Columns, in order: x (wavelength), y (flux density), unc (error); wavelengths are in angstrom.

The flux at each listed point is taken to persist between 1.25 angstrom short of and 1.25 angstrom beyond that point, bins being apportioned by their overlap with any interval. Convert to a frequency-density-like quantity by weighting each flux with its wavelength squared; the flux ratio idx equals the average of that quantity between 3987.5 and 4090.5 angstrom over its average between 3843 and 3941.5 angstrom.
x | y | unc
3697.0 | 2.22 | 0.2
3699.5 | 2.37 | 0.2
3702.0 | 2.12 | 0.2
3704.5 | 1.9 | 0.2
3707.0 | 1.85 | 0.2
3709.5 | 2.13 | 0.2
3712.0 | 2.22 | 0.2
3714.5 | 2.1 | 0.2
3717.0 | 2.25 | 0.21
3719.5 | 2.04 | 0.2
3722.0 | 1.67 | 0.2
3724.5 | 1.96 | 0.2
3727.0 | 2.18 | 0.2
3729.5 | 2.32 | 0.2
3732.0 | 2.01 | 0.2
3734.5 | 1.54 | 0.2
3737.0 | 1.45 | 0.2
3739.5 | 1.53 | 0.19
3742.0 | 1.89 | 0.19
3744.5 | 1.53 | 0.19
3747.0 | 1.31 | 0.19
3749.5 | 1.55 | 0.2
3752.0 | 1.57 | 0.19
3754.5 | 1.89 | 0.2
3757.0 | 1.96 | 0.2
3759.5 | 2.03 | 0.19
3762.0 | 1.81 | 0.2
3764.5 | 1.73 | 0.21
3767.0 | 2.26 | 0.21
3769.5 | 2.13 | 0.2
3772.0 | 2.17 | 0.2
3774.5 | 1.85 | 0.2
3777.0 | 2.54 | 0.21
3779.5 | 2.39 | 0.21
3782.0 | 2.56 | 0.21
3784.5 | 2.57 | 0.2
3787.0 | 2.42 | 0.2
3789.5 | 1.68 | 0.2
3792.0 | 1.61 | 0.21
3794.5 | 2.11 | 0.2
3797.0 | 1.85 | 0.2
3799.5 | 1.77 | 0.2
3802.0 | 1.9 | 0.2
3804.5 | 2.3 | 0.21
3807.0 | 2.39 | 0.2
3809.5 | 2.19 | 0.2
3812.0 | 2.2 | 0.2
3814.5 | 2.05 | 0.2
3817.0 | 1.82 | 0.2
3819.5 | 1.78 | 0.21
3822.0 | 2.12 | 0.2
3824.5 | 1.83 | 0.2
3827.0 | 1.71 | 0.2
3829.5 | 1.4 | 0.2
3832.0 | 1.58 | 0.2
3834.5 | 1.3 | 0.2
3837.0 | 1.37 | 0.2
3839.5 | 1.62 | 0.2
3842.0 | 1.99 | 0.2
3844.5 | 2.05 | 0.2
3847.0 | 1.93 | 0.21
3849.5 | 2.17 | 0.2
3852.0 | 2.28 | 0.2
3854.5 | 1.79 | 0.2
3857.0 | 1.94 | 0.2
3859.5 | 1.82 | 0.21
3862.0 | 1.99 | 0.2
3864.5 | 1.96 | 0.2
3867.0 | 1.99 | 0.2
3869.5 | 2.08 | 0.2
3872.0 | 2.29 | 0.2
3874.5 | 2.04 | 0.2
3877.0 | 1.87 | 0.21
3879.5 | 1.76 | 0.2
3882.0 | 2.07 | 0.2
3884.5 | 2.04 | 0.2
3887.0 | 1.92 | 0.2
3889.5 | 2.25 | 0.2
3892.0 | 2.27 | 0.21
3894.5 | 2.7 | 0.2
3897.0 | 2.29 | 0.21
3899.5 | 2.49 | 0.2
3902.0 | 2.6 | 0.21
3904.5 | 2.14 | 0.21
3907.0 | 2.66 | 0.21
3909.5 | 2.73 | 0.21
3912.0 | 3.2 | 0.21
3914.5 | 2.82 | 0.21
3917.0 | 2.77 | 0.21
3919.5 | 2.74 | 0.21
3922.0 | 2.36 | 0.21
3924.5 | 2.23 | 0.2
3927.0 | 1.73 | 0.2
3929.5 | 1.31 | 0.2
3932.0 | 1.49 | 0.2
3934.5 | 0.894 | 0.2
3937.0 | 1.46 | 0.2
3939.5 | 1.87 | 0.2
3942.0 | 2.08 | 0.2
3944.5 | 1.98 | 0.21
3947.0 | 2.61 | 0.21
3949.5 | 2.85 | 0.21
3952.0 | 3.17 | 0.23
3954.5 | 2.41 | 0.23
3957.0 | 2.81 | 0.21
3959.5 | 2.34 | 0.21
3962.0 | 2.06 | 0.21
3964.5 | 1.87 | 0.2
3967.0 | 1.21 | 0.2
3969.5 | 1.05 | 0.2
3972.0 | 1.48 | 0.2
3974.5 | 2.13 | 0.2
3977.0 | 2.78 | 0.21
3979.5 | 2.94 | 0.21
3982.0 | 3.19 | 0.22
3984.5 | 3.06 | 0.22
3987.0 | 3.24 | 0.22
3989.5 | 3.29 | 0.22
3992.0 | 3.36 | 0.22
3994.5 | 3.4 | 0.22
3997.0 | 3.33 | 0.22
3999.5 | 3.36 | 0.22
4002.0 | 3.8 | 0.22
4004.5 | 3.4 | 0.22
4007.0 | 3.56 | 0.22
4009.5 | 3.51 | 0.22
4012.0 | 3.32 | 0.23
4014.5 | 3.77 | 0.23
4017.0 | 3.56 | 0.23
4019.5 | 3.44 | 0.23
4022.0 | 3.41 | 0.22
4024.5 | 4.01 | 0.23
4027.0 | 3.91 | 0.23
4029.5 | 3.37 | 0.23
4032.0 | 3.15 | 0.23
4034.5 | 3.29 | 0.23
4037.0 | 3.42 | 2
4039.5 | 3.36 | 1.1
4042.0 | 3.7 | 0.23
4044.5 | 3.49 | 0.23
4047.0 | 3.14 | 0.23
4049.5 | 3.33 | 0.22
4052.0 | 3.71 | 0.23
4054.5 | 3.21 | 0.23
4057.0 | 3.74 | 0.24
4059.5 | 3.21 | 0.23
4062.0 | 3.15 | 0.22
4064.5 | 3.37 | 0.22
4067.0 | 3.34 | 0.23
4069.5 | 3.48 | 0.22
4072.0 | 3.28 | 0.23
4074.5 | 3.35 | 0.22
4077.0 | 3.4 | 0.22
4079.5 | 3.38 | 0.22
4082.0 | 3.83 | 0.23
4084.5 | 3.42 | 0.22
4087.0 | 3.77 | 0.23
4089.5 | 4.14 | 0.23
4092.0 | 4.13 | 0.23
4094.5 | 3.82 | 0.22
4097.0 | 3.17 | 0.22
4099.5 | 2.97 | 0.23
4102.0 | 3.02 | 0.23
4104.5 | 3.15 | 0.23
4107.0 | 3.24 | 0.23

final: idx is 1.8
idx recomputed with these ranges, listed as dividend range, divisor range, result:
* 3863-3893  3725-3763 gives 1.24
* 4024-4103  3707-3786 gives 2.07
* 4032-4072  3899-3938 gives 1.63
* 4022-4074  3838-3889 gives 1.90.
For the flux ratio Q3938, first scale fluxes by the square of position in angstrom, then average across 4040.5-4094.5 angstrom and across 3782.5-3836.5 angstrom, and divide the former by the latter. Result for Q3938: 2.1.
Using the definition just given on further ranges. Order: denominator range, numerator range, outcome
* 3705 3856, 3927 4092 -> 1.75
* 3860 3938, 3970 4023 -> 1.54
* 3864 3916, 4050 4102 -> 1.66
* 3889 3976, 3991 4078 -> 1.65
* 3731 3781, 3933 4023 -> 1.64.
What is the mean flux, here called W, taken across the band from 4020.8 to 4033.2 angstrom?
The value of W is 3.57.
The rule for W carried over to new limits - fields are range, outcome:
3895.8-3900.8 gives 2.39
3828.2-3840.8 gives 1.46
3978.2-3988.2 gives 3.11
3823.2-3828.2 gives 1.77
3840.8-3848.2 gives 1.99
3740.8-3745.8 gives 1.7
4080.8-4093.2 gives 3.86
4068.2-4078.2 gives 3.38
